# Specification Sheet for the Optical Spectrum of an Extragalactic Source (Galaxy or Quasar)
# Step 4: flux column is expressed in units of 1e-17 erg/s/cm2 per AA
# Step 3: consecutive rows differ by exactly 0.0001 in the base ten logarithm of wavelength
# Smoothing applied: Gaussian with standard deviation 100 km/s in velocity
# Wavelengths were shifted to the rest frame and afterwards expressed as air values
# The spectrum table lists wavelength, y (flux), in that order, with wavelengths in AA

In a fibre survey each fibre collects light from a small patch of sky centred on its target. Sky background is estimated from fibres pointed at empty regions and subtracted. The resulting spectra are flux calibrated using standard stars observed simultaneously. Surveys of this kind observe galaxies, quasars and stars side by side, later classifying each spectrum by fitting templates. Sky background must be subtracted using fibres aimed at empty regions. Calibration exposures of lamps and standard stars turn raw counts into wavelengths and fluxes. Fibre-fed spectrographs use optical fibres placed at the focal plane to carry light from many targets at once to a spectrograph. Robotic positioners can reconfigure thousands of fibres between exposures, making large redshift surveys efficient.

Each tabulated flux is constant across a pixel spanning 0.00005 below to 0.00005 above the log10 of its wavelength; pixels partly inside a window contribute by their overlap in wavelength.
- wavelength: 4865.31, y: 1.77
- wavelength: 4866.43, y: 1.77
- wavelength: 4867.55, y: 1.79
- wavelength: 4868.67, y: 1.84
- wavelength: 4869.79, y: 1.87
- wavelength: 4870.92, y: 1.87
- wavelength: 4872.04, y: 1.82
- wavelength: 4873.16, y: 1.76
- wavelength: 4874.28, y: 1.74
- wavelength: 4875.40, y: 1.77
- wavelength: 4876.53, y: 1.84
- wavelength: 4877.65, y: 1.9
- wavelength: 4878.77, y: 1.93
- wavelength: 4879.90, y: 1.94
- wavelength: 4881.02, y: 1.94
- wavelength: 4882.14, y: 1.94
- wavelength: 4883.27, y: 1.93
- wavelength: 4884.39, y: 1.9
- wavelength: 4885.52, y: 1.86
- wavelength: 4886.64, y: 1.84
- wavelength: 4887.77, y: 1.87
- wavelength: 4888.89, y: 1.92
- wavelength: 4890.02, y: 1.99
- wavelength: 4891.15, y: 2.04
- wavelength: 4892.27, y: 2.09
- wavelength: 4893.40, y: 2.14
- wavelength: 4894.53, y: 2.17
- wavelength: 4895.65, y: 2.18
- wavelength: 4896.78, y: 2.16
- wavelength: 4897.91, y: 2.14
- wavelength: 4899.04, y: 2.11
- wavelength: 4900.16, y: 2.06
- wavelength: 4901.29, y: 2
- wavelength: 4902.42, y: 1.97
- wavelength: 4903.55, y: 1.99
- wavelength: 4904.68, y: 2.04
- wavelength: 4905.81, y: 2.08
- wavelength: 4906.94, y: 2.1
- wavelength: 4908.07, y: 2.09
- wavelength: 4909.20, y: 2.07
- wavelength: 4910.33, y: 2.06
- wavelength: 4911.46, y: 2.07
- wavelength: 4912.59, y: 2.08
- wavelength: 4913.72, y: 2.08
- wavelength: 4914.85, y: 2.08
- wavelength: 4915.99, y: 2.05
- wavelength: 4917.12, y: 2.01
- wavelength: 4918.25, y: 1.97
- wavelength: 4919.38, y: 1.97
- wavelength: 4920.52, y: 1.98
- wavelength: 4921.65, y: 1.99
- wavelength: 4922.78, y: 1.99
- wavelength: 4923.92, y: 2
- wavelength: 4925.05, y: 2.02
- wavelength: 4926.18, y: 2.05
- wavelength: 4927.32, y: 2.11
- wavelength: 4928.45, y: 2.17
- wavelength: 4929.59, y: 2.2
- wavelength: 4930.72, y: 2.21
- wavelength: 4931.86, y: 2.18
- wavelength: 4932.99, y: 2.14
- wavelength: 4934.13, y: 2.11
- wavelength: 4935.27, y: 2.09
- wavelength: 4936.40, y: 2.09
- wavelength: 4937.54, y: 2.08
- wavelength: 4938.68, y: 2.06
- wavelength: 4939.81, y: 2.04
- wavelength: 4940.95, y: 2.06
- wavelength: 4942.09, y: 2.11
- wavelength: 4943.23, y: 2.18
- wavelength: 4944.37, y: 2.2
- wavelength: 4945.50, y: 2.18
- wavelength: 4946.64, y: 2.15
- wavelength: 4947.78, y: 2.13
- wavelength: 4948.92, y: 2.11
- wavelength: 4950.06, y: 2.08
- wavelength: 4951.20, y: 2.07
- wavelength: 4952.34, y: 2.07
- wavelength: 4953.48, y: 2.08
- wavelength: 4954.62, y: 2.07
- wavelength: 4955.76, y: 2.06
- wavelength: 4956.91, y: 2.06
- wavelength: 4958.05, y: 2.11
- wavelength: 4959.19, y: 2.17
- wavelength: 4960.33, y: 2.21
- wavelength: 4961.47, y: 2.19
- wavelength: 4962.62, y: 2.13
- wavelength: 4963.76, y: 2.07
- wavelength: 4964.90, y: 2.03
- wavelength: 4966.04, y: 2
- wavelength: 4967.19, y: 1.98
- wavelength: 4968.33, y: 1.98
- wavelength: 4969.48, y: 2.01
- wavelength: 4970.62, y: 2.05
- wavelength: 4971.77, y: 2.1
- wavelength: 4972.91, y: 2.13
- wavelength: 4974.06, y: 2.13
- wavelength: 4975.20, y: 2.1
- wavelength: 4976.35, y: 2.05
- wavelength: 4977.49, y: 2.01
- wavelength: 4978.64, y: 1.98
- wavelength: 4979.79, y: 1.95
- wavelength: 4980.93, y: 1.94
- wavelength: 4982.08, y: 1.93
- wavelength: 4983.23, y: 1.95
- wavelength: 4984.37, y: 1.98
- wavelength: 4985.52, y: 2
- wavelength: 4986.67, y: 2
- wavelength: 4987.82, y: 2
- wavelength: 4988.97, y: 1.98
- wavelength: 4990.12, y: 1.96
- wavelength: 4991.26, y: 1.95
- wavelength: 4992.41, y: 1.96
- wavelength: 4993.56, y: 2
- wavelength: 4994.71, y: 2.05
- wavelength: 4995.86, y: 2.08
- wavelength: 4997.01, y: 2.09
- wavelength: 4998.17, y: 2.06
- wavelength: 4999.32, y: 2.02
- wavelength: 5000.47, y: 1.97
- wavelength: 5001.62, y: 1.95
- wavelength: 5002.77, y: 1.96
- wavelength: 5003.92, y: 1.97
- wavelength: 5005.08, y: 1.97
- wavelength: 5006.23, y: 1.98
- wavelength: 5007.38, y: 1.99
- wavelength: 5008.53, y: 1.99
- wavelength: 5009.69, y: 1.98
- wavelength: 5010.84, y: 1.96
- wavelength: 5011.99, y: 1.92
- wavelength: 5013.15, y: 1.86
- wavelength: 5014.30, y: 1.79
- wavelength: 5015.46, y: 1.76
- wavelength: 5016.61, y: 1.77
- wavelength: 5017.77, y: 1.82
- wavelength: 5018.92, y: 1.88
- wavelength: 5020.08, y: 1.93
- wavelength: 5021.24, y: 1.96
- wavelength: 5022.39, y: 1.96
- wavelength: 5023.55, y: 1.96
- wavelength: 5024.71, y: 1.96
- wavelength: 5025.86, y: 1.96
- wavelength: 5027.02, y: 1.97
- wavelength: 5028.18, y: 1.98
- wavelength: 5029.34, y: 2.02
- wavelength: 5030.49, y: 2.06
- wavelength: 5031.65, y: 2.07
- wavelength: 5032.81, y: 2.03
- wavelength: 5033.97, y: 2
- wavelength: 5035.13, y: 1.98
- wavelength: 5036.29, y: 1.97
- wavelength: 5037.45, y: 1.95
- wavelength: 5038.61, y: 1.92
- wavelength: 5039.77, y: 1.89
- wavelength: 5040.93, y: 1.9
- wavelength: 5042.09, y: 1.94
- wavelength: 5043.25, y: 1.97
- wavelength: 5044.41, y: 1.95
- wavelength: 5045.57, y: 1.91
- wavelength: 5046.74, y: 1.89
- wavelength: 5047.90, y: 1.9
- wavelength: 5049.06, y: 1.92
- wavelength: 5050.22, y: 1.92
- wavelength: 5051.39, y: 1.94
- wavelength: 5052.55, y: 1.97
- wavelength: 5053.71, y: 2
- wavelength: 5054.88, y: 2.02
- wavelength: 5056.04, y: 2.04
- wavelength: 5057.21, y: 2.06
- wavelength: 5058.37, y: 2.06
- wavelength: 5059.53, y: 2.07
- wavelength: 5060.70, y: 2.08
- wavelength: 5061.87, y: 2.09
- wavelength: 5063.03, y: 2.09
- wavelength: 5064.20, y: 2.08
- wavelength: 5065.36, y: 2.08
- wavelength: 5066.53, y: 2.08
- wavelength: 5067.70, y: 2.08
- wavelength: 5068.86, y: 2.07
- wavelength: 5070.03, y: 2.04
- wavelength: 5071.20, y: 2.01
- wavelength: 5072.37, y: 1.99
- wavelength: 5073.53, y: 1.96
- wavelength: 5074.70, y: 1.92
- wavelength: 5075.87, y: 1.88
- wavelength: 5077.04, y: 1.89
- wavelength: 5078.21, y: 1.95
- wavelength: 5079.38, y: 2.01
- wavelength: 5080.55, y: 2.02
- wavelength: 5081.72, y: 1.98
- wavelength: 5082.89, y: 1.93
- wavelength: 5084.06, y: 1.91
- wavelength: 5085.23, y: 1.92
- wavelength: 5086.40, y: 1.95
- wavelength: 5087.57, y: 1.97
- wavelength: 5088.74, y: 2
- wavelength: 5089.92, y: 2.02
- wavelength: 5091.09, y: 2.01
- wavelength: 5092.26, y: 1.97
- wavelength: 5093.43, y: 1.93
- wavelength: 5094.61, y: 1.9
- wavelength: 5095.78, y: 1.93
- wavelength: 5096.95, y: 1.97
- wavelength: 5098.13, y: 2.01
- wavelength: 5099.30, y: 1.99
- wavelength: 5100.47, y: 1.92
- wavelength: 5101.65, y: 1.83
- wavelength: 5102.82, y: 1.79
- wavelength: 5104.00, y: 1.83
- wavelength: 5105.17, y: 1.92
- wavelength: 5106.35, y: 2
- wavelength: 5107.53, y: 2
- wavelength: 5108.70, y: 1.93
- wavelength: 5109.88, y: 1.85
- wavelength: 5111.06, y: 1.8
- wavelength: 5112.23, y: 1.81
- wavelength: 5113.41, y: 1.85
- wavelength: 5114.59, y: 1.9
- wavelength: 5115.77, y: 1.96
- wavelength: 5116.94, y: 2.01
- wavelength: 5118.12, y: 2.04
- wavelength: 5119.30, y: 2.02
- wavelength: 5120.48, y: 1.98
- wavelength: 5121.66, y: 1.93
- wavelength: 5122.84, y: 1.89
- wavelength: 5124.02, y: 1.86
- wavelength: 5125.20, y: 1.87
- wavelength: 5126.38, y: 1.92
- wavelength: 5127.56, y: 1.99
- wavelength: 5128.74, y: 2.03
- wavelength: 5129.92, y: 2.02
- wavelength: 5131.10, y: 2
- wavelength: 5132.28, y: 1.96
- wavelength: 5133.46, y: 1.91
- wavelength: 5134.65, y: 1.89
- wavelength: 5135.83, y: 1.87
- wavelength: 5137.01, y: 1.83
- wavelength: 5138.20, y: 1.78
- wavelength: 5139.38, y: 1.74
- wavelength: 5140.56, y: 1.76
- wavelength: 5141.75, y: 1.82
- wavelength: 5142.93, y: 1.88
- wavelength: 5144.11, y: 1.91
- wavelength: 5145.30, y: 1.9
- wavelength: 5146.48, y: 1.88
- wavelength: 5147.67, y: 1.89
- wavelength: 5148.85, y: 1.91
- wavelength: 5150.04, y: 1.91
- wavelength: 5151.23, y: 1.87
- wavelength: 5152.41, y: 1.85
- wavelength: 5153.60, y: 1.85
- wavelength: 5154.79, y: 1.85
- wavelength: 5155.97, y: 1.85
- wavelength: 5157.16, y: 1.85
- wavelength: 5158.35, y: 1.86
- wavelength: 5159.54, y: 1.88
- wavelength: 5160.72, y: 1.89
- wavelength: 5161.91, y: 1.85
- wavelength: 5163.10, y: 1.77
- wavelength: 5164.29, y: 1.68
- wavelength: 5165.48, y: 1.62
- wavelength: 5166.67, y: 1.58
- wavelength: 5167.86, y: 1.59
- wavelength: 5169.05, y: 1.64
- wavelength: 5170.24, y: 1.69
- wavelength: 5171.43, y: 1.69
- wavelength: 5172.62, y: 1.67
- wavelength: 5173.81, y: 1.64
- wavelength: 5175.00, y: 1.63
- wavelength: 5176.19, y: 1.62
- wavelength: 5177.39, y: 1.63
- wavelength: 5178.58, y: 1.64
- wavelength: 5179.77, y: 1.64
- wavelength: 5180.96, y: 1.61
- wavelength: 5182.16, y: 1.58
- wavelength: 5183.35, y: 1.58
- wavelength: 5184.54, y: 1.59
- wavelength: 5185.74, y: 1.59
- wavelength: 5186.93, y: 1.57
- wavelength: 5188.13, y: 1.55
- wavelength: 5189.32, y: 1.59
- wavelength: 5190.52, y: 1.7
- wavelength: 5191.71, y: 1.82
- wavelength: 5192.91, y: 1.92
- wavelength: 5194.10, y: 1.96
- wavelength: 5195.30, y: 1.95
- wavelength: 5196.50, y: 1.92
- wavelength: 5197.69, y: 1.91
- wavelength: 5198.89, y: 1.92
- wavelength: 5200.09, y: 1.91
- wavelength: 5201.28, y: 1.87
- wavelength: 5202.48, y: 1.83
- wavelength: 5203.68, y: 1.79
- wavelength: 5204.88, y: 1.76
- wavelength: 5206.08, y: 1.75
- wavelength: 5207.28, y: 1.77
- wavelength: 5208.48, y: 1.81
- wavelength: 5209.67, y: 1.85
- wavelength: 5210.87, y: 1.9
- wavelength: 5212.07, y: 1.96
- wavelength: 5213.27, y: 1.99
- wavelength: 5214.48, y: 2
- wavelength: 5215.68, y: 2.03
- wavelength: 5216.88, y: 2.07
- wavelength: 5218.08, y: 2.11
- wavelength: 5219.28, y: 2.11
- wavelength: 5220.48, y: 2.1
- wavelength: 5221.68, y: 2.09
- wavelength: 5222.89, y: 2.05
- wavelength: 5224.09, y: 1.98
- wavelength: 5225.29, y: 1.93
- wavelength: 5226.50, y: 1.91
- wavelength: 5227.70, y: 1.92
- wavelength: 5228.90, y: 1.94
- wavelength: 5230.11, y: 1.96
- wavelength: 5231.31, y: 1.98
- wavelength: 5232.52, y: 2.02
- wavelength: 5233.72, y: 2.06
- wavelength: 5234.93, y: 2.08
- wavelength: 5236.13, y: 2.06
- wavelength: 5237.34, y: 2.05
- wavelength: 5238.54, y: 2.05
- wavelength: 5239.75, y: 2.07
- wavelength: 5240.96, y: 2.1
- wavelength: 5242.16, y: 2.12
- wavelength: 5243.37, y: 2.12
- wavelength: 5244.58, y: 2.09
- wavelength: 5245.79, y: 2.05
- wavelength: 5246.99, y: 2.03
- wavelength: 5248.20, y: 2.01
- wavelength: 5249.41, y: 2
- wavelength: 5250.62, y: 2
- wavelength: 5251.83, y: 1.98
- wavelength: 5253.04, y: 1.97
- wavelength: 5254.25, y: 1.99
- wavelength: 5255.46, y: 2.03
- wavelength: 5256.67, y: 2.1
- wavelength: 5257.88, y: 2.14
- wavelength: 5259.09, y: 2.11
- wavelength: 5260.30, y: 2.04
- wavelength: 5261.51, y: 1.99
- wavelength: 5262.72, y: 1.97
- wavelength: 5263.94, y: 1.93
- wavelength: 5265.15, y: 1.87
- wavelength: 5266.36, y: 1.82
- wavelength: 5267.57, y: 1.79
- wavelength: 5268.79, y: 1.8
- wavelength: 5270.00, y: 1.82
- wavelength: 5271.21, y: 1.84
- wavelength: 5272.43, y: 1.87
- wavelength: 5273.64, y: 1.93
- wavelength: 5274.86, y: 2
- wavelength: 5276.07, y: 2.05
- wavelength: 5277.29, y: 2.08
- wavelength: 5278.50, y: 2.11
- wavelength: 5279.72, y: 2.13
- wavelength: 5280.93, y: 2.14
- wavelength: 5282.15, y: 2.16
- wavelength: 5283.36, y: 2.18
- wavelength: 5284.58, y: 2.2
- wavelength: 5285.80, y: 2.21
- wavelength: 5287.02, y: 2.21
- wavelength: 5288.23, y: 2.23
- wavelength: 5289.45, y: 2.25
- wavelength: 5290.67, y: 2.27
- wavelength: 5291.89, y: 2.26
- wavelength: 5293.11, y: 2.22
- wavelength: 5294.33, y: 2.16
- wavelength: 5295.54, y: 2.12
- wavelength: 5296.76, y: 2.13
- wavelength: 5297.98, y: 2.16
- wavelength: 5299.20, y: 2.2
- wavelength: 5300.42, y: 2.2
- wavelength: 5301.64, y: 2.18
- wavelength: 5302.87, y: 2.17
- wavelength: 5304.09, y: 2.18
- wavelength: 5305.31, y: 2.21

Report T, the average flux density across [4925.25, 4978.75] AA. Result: 2.1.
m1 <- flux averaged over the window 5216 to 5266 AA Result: 2.03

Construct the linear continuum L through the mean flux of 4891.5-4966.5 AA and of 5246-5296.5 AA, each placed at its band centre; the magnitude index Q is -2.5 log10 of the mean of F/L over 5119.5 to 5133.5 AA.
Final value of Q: 0.06 mag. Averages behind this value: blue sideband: 2.09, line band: 1.95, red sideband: 2.05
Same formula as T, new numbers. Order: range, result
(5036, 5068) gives 1.99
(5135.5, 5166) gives 1.84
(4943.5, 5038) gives 2.01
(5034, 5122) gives 1.96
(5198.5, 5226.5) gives 1.94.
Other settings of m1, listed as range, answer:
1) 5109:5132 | 1.93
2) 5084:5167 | 1.9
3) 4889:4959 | 2.08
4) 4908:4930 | 2.05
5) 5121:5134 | 1.94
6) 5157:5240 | 1.84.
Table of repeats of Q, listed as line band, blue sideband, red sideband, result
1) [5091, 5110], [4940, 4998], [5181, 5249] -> 0.030 mag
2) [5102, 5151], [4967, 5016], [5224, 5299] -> 0.063 mag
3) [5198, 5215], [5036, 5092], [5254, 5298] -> 0.096 mag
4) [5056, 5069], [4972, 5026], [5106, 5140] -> -0.071 mag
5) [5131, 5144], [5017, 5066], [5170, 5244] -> 0.034 mag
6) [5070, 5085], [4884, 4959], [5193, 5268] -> 0.036 mag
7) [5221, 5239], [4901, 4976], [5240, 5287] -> 0.012 mag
